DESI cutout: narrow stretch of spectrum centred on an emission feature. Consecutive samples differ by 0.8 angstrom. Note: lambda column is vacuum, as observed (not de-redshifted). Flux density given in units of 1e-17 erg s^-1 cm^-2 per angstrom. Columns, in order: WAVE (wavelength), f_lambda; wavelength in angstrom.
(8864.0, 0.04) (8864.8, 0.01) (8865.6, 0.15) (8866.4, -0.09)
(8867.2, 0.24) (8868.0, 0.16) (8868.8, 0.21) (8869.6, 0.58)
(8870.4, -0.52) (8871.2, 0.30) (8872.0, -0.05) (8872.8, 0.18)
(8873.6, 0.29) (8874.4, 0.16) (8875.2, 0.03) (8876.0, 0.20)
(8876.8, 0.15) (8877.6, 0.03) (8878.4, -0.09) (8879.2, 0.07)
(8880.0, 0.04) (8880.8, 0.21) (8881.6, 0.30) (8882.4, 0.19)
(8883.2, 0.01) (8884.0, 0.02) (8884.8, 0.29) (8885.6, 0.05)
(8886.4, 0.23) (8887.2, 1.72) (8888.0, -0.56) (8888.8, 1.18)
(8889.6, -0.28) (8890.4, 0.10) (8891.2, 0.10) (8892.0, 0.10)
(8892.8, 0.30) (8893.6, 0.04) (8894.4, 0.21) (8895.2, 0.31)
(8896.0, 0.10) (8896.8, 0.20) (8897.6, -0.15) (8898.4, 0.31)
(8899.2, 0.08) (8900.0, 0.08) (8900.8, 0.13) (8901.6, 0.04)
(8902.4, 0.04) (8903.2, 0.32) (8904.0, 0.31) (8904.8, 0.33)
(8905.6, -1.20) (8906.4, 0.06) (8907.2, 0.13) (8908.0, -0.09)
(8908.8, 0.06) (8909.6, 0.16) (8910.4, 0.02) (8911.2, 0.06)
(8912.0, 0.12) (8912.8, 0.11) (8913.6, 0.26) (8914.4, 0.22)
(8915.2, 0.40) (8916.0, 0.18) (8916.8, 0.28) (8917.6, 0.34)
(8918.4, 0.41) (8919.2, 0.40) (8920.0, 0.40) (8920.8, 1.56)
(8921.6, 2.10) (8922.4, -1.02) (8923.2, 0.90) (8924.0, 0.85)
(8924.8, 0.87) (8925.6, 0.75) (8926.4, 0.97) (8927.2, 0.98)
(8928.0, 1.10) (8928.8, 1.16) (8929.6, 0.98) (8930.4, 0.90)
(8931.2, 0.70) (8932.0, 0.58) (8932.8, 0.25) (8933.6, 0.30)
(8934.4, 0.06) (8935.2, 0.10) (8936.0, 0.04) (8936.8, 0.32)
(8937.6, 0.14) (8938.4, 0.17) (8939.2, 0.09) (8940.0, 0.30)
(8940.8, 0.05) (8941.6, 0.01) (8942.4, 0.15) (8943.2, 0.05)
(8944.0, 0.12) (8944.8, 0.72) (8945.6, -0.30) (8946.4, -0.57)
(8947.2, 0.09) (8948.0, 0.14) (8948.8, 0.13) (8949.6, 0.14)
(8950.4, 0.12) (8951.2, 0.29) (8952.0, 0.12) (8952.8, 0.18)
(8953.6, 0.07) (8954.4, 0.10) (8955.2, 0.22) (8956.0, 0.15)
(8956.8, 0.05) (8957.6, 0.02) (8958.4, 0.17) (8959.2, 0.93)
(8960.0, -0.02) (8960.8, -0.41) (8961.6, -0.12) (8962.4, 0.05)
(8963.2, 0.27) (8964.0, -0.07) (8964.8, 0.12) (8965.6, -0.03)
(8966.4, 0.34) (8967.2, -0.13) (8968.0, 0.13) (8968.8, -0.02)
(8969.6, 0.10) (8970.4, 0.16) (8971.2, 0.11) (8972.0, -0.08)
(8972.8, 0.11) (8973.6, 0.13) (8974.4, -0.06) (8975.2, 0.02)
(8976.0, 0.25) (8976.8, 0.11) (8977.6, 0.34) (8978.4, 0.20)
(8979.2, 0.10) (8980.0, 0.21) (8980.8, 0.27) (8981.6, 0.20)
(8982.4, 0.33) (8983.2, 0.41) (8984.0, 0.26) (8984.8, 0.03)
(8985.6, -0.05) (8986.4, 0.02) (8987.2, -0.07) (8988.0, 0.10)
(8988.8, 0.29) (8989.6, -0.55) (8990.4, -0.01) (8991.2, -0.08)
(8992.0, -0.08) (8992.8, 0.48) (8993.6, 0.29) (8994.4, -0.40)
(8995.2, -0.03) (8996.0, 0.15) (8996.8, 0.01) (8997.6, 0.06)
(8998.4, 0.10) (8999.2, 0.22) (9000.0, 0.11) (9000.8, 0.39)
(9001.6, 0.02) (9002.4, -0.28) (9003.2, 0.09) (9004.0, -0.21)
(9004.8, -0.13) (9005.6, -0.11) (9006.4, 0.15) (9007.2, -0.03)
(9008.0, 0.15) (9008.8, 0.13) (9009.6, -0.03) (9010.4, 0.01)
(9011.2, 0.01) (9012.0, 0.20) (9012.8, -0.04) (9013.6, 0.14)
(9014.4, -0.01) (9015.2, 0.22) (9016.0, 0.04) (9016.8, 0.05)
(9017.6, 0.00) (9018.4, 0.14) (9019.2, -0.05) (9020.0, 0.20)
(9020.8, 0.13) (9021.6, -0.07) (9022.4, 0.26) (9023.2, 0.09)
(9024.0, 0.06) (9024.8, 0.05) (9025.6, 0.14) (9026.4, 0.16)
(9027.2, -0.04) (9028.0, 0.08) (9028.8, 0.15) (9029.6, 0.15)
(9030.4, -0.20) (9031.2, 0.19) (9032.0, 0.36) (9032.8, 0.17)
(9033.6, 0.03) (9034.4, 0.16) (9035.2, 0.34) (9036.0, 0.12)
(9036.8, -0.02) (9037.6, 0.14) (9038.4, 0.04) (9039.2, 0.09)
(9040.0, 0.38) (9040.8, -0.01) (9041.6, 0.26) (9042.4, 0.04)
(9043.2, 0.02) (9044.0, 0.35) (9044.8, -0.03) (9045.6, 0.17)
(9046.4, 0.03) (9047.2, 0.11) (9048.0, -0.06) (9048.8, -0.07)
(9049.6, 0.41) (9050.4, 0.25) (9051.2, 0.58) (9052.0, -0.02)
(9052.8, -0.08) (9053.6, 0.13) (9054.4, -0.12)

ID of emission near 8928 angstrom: [O II] 3727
